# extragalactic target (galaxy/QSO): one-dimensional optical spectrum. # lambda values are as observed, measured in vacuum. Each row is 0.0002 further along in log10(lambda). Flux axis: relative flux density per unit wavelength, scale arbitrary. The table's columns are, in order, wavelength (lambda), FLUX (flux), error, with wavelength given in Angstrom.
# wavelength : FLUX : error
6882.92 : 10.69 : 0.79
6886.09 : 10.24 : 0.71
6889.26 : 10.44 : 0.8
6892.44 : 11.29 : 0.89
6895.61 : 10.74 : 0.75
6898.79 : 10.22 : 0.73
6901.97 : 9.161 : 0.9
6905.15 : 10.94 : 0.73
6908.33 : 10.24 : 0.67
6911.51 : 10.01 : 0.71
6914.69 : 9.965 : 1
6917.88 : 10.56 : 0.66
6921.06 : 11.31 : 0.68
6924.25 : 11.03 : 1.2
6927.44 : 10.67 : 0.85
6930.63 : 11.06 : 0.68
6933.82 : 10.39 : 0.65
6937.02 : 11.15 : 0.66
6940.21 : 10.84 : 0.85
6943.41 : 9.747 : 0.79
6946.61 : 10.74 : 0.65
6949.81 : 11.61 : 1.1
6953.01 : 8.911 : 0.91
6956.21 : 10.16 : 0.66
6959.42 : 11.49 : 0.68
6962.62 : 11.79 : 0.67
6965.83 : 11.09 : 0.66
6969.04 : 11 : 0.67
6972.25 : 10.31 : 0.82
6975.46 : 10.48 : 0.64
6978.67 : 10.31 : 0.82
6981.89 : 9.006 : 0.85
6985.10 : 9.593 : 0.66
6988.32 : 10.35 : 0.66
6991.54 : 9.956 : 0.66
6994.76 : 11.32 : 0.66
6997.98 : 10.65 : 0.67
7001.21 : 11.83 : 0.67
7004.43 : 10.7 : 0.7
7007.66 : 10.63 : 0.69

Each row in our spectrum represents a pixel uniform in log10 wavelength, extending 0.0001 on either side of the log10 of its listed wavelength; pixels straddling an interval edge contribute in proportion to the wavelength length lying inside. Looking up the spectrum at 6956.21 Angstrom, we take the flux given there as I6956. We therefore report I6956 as 10.16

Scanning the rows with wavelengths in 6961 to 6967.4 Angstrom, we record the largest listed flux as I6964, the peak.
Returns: 11.79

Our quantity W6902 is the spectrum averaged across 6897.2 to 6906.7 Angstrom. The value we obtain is 10.1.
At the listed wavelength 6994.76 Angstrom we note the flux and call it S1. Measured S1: 11.32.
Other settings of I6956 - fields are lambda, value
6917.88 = 10.56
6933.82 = 10.39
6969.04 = 11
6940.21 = 10.84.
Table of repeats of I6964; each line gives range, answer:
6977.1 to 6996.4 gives 11.32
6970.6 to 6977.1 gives 10.48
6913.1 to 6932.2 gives 11.31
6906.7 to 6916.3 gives 10.24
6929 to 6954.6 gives 11.61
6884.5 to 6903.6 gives 11.29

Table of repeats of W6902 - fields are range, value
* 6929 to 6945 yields 10.6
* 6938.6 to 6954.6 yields 10.4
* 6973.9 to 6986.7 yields 9.85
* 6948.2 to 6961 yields 10.5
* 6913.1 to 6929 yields 10.7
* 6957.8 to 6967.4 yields 11.5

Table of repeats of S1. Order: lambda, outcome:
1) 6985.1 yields 9.593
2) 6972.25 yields 10.31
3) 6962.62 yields 11.79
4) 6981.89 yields 9.006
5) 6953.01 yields 8.911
